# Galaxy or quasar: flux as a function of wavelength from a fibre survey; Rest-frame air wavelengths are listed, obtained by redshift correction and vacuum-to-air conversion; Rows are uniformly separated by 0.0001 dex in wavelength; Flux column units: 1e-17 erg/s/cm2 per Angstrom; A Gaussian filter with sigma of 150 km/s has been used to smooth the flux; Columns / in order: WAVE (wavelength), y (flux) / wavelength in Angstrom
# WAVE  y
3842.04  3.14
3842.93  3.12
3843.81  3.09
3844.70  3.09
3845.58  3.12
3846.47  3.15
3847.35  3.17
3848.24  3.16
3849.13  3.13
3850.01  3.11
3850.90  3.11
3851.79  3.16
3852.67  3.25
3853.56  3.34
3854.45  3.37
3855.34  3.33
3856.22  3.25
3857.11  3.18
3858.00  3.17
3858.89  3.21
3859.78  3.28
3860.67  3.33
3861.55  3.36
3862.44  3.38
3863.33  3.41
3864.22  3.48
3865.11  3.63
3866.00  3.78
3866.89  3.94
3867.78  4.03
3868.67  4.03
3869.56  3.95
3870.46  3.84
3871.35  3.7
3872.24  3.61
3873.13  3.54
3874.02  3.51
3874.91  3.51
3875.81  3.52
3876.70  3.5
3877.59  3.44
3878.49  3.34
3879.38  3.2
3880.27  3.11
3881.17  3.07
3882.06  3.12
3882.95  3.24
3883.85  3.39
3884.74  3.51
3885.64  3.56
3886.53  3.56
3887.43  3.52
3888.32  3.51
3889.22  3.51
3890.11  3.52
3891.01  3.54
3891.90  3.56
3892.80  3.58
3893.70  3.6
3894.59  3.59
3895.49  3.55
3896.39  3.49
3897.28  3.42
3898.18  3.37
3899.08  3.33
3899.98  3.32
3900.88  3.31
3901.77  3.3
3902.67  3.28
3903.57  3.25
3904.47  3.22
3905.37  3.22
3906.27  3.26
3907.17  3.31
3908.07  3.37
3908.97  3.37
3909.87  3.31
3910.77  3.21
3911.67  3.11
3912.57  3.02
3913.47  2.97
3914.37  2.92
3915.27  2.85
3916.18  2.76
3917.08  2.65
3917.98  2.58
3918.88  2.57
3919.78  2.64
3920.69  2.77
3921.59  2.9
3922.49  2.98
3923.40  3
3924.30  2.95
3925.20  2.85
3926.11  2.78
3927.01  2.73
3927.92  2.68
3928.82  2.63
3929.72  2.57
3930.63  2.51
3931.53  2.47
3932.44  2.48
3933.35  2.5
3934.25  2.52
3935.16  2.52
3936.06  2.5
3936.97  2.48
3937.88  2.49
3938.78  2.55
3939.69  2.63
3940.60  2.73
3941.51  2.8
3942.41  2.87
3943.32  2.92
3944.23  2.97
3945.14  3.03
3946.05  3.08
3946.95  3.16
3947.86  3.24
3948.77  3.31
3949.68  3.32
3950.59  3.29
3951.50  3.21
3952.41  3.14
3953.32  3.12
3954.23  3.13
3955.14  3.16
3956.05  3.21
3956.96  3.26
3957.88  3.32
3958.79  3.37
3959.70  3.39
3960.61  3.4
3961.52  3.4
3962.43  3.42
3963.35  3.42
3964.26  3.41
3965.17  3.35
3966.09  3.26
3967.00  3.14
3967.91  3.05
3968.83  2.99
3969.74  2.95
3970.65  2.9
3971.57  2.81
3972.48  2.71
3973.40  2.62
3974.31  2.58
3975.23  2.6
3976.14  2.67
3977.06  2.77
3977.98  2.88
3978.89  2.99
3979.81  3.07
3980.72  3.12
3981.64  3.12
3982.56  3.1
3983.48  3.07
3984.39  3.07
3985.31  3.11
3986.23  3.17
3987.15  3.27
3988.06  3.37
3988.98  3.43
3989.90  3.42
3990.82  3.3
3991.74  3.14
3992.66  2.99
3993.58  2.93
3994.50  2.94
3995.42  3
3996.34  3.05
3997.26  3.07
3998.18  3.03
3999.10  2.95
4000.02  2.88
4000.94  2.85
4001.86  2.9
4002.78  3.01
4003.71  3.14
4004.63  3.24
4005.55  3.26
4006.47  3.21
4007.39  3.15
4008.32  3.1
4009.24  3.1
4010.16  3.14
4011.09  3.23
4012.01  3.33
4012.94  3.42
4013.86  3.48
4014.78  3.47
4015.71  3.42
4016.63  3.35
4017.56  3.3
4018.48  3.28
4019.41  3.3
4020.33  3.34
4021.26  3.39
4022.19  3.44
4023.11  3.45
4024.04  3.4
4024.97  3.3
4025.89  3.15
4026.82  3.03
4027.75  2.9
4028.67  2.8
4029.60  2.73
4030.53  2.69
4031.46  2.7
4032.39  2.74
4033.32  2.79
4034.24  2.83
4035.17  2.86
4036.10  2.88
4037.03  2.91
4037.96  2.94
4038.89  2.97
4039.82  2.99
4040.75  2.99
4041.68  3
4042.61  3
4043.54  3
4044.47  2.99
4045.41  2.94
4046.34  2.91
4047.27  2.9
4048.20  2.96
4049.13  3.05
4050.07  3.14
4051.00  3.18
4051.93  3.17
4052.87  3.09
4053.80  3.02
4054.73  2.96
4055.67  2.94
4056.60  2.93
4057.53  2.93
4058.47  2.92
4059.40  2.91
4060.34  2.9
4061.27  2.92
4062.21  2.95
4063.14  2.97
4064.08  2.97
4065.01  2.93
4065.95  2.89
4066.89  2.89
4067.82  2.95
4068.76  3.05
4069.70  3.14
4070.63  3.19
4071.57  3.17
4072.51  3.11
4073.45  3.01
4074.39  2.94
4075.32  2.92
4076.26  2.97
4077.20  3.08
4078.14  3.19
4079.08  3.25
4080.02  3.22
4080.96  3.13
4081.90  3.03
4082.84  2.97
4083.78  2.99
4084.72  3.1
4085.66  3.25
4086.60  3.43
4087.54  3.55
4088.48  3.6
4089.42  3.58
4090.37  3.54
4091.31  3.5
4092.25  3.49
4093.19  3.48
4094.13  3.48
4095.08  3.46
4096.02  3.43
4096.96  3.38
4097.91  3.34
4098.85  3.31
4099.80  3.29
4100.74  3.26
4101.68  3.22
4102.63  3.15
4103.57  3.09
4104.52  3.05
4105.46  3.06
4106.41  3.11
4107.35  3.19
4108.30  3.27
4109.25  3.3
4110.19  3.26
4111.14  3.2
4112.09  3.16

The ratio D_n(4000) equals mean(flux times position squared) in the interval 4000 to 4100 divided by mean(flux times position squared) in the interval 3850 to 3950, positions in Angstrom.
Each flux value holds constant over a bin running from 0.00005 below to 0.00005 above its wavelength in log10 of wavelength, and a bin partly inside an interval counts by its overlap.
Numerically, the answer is 1.1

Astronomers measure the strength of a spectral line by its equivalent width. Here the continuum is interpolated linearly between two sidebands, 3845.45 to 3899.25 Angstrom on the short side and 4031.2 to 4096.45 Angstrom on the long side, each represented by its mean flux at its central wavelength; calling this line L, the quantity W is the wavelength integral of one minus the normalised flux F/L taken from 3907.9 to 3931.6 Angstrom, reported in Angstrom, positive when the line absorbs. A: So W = 3.5 Angstrom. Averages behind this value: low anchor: 3.43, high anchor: 3.08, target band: 2.86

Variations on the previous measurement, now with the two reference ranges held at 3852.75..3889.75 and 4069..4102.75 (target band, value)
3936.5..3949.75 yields 1.96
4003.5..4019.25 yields 0.25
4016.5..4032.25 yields 0.85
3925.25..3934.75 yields 2.26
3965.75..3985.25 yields 2.52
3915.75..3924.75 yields 1.68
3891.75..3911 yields 0.37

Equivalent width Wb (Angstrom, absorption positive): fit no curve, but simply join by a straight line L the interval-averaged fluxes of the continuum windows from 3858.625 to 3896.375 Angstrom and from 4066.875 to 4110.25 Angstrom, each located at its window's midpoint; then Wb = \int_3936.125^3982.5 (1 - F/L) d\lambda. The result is 5.0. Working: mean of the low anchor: 3.51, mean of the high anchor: 3.22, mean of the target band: 3.03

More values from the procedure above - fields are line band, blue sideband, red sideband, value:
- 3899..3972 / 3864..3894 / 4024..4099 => 8.5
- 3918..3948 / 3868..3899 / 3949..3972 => 5.3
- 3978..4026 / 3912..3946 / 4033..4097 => -4.3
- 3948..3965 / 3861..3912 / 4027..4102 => 0.1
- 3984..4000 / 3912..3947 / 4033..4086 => -1.4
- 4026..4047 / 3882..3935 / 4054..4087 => 1.0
